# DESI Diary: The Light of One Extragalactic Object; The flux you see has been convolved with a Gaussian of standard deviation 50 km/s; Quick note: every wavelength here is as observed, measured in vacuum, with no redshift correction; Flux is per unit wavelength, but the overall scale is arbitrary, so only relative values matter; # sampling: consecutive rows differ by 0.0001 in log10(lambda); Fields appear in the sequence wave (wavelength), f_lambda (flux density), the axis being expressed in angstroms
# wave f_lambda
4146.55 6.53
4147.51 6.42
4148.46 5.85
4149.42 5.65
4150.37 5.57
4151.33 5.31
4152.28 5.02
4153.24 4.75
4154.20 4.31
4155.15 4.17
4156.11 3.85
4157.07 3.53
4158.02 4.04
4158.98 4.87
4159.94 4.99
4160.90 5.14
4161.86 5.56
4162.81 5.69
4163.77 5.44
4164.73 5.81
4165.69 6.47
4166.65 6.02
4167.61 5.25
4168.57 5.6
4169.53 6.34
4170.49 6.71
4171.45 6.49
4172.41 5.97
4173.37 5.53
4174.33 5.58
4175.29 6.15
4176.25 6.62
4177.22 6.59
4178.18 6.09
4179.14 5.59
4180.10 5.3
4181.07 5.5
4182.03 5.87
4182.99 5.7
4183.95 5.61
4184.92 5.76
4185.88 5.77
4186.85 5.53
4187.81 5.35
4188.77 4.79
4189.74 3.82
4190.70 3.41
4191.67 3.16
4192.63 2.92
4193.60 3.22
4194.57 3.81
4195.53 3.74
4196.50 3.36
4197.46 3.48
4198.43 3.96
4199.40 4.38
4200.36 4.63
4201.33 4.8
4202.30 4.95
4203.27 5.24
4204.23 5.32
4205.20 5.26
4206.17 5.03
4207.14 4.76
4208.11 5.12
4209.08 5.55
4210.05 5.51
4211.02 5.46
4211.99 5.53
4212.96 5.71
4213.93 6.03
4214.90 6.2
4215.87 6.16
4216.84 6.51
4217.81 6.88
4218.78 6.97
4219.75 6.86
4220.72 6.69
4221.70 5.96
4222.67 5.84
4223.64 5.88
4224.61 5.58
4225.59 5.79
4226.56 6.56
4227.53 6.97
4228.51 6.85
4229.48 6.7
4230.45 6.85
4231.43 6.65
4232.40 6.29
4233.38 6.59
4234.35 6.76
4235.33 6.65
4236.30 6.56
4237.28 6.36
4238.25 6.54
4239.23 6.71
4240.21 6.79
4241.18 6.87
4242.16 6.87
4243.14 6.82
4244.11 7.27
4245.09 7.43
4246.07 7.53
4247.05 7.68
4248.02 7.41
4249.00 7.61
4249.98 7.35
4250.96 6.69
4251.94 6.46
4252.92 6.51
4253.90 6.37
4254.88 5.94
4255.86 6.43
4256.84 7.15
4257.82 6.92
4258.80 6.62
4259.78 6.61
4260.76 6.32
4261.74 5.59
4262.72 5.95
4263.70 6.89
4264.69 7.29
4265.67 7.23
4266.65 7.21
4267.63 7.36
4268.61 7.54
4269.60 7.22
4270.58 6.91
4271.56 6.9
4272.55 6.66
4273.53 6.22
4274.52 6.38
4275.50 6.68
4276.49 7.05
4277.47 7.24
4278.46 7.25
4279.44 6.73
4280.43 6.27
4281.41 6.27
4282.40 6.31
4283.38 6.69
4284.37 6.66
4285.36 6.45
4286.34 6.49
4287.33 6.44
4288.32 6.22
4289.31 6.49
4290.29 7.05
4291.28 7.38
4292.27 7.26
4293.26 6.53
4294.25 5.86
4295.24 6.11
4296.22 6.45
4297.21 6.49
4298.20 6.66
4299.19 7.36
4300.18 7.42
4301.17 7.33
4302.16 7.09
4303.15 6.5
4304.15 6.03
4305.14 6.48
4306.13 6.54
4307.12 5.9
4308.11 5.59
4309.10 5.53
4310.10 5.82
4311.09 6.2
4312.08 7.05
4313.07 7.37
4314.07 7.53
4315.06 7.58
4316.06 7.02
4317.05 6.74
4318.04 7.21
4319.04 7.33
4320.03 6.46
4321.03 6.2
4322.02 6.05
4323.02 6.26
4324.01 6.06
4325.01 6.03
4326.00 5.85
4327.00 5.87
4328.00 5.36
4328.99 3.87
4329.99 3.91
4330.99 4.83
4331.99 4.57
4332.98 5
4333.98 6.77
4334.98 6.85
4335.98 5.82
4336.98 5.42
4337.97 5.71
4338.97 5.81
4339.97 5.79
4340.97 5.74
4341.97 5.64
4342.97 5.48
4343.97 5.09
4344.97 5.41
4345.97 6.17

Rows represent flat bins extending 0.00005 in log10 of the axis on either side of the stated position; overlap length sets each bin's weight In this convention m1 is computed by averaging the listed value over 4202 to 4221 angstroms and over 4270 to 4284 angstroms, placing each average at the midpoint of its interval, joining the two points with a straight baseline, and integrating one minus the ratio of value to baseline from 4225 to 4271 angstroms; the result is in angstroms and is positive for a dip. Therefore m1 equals -3.75 angstroms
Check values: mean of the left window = 5.79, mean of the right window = 6.69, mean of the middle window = 6.8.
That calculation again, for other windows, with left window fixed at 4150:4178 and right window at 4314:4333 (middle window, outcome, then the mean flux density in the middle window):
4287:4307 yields -2.7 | 6.67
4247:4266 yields -3.2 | 6.73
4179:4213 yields 4.7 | 4.78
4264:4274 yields -2.2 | 7.05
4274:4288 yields -1.9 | 6.63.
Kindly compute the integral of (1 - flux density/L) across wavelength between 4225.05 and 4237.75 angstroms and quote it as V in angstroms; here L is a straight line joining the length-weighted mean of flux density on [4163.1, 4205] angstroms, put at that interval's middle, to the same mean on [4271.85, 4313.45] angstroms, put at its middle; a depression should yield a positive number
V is -1.8 angstroms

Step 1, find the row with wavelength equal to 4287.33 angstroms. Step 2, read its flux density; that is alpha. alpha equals 6.44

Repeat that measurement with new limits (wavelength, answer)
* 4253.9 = 6.37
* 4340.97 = 5.74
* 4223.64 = 5.88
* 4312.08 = 7.05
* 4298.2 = 6.66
